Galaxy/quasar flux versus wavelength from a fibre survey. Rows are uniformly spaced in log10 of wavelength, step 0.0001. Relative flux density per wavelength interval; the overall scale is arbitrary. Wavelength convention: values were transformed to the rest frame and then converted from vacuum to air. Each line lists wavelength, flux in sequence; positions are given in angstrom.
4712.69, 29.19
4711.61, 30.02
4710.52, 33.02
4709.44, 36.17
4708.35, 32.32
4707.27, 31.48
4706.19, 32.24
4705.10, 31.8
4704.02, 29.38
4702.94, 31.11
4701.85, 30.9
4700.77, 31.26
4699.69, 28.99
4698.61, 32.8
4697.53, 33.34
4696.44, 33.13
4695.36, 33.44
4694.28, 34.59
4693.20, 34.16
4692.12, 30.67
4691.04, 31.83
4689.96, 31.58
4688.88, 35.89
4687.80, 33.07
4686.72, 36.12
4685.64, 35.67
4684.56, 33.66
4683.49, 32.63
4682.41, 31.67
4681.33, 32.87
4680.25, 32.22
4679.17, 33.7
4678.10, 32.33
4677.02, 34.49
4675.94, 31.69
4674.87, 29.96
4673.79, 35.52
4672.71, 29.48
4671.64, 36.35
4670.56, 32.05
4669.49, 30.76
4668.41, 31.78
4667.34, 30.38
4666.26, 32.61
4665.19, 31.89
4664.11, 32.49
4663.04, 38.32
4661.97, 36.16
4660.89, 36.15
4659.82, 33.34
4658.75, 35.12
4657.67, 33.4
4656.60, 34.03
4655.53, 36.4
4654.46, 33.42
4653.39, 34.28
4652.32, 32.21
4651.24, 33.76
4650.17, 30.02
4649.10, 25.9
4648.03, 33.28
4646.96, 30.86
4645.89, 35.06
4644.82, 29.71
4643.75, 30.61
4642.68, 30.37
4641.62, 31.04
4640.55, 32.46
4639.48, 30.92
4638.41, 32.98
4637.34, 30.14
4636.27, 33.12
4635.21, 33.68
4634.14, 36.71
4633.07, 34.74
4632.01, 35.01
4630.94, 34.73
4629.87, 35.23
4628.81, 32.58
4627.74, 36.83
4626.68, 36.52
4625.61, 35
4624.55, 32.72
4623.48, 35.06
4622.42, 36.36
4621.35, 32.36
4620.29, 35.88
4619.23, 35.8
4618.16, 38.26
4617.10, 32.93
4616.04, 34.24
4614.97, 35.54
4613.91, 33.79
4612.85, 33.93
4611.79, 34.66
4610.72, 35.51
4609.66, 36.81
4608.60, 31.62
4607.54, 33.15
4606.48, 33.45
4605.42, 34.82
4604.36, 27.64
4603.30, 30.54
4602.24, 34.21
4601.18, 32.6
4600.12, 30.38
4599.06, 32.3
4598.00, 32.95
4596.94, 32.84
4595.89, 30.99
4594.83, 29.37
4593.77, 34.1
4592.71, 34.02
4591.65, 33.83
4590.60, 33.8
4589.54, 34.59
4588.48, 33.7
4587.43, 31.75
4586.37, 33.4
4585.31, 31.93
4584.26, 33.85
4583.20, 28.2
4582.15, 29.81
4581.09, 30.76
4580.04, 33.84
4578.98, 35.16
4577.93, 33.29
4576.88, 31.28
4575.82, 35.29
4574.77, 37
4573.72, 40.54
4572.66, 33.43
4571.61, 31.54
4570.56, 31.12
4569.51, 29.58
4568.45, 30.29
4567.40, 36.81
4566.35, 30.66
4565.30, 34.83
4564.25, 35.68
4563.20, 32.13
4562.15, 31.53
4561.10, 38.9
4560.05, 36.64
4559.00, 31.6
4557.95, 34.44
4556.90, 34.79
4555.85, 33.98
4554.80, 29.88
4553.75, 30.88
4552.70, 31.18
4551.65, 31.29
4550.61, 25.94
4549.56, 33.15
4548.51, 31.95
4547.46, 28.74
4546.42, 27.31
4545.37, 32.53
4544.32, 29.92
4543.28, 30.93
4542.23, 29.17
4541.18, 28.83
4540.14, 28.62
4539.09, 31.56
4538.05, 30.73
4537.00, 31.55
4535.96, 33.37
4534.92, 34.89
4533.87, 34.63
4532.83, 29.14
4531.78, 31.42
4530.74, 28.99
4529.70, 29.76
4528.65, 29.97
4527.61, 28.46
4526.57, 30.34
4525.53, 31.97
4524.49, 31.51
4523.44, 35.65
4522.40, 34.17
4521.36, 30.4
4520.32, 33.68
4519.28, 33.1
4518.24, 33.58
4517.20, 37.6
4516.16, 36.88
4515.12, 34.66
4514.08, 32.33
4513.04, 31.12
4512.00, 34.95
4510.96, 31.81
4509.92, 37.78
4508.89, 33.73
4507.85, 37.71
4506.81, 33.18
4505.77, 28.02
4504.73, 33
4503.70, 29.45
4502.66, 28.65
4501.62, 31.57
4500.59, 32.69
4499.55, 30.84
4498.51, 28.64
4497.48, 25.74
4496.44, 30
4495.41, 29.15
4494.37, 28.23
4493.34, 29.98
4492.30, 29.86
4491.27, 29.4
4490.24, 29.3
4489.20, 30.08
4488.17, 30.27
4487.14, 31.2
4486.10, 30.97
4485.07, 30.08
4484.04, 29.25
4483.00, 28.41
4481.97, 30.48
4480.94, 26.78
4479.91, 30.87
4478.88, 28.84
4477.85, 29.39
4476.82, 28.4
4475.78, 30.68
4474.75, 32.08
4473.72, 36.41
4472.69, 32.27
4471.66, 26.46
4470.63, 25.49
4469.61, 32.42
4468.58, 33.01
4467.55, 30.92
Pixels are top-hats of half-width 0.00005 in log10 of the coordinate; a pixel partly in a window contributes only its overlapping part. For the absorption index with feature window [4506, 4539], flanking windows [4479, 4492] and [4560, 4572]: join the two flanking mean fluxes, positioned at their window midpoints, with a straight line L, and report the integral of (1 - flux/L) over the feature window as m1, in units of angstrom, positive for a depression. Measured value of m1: -1.6 angstrom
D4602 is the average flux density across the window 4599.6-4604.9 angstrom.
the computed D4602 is 31.1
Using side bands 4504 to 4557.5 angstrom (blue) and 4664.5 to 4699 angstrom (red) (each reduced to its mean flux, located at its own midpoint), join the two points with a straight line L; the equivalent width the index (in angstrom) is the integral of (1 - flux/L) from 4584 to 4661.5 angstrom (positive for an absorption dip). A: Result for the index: -2.00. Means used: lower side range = 32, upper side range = 32.9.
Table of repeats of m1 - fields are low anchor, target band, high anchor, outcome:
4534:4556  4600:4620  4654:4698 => -1.1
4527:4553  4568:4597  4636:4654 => -1.8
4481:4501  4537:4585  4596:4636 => -0.1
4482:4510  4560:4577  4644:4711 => -1.4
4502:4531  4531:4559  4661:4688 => 1.3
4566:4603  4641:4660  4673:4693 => 0.4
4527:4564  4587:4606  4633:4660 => -0.3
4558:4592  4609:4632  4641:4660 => -1.6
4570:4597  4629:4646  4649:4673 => 0.2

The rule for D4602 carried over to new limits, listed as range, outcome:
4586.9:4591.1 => 33.4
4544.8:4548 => 29.5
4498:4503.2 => 30.4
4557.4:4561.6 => 35.4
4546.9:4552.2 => 30.2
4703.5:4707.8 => 31.2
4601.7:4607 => 32.1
